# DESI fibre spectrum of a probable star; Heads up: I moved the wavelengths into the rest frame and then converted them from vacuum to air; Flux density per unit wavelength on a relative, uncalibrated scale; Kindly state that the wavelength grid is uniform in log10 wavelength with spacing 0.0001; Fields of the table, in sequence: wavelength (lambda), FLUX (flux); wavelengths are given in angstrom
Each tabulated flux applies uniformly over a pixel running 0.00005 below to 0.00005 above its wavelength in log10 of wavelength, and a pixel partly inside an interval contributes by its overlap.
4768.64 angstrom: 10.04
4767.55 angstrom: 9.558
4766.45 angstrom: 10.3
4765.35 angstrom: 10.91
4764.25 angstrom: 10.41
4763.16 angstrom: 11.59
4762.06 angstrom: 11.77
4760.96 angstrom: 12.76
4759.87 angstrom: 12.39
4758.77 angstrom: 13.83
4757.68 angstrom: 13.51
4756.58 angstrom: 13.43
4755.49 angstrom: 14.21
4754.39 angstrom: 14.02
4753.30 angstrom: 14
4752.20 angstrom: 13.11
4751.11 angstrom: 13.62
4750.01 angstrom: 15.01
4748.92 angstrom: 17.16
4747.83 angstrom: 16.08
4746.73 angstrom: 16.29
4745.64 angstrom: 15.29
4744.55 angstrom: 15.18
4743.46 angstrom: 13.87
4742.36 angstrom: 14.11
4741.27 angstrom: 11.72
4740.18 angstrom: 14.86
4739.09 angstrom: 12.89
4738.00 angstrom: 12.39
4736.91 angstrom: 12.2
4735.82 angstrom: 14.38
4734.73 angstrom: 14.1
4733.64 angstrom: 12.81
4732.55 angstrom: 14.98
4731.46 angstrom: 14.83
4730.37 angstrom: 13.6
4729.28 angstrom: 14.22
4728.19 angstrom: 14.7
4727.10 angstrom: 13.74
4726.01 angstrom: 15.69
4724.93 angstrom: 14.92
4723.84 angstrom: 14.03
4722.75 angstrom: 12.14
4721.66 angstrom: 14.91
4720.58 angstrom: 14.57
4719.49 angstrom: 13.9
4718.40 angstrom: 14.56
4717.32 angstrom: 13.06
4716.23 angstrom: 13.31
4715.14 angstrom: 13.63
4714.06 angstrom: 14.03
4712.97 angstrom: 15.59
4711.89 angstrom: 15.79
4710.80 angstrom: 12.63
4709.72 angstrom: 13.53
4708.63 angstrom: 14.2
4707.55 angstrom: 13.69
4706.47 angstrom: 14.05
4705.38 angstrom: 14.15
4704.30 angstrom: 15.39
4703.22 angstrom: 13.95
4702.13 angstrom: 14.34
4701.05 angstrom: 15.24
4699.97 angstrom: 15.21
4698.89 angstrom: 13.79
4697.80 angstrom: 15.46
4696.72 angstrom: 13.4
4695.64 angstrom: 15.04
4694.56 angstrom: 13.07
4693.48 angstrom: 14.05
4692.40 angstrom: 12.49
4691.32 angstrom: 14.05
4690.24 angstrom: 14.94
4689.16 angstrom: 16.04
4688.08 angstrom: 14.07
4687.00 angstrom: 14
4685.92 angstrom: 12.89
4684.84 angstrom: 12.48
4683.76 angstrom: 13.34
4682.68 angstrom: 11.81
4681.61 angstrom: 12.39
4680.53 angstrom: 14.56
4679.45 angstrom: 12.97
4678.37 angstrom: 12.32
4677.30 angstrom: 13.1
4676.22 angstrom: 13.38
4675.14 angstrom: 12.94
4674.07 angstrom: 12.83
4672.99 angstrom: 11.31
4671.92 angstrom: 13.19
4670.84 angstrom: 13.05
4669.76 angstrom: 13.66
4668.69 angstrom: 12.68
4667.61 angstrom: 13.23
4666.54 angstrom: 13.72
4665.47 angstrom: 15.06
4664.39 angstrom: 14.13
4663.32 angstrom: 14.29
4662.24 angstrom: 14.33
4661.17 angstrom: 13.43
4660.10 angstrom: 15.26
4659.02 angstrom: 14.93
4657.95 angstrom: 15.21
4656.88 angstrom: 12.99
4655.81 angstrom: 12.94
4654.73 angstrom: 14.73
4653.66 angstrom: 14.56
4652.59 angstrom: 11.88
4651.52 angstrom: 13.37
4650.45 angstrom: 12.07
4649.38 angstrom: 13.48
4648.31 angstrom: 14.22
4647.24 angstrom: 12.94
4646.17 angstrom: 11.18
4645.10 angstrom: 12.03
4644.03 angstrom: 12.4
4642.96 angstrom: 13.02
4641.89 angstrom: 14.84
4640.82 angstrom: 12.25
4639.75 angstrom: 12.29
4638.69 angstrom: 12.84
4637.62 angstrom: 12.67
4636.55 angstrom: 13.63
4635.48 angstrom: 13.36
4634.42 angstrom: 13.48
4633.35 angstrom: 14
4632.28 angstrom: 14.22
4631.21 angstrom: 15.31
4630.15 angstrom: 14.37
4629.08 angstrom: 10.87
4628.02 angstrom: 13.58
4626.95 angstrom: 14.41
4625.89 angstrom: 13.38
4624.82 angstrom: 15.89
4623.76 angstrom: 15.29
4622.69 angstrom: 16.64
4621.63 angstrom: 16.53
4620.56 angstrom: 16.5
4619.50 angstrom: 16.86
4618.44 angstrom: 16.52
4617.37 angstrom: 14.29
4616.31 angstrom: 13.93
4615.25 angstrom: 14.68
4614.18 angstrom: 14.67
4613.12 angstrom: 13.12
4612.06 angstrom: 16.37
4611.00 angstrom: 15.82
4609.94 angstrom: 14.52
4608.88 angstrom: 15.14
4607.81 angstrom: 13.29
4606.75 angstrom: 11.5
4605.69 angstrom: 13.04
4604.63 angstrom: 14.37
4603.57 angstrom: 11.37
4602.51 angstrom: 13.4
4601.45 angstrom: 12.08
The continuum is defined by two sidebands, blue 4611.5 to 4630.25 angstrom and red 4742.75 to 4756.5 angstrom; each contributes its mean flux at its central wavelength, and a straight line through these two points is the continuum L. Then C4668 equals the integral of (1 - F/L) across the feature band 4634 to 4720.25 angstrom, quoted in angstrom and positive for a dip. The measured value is 7.0 angstrom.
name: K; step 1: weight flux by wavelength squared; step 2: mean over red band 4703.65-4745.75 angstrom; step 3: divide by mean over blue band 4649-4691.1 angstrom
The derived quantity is 1.06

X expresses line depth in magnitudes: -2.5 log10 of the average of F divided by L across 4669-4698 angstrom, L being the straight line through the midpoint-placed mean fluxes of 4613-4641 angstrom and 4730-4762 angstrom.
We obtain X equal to 0.06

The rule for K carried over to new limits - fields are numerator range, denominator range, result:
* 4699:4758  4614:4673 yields 1.06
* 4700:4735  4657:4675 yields 1.06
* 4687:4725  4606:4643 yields 1.03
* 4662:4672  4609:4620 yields 0.93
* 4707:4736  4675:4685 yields 1.11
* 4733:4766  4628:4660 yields 1.07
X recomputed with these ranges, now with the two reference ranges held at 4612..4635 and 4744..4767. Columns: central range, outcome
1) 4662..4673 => 0.06 mag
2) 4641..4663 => 0.08 mag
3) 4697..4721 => -0.02 mag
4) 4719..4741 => -0.01 mag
